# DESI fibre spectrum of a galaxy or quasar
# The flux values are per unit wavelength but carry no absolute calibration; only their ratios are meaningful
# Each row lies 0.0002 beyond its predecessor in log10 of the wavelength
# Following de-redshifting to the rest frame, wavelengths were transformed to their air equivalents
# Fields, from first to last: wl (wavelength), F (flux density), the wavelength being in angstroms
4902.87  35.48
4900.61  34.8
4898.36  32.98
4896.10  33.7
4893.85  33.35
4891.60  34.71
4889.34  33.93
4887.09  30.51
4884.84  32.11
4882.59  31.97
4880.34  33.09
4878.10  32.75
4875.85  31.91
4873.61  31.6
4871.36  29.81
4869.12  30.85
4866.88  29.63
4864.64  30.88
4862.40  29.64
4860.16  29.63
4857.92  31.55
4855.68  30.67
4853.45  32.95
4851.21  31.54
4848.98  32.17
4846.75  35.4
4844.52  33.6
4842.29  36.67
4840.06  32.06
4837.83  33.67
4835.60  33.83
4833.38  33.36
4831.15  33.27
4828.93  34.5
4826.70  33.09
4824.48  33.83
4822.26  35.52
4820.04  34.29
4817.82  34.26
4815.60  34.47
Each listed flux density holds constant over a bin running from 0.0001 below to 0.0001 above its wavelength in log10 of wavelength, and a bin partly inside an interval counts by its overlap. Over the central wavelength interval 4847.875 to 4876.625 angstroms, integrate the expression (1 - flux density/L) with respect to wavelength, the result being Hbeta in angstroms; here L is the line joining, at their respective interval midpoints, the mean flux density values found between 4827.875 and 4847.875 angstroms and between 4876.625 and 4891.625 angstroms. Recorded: 2.0 angstroms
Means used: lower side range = 34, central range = 31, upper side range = 32.5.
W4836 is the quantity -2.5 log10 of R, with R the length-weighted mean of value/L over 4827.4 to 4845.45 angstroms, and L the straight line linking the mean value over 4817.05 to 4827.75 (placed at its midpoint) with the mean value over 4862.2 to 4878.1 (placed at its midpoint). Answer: -0.021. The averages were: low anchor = 34.2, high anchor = 30.8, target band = 33.8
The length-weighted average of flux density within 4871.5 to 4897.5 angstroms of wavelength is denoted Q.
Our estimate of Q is 32.6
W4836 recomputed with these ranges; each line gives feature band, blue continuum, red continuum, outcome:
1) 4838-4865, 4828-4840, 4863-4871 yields -0.01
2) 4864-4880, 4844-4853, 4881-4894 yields 0.06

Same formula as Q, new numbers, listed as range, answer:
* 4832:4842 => 33.5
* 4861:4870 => 30.2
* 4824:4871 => 32.5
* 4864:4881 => 31.3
